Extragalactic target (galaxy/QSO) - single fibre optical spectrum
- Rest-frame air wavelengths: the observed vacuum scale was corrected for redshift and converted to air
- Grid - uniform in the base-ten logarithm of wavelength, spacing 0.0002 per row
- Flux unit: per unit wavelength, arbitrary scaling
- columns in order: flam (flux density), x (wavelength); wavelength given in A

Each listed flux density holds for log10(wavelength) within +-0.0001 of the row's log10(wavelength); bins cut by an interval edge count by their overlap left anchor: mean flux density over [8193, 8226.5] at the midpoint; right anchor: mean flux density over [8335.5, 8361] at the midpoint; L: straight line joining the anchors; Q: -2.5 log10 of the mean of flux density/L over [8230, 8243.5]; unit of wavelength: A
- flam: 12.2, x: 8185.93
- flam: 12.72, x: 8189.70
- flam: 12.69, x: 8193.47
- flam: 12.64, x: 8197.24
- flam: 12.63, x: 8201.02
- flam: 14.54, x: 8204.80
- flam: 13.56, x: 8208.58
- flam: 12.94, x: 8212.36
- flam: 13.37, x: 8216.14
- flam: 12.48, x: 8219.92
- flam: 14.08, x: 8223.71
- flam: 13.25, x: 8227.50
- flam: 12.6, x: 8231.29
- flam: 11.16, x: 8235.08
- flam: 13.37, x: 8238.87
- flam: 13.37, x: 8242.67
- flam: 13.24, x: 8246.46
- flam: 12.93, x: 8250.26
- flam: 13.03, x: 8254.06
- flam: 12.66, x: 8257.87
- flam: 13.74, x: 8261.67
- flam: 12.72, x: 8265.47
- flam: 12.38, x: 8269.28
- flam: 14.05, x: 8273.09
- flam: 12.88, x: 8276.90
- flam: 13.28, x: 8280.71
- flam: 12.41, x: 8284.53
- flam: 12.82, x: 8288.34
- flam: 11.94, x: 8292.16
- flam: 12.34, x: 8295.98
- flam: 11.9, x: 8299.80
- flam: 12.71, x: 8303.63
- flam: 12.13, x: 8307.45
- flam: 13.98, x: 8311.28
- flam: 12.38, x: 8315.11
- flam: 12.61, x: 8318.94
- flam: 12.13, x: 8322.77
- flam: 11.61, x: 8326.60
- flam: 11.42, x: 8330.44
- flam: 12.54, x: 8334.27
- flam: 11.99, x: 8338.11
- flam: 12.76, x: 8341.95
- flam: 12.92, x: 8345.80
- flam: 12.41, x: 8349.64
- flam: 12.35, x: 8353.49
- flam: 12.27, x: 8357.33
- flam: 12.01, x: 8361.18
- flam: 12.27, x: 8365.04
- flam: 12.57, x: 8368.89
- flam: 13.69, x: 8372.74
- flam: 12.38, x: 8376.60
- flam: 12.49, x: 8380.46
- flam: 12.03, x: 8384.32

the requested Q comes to 0.04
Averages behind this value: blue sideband 13.2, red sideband 12.4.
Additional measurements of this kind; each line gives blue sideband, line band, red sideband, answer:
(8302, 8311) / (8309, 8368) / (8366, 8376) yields 0.04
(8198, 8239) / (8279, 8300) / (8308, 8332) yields 0.01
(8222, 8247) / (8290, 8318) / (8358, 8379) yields 0.02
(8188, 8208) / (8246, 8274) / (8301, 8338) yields -0.03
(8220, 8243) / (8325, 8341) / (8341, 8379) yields 0.06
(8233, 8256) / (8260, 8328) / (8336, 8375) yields 0.00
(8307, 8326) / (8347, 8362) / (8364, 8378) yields 0.04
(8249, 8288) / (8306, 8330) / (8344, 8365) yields 0.02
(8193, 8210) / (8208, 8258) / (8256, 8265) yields 0.02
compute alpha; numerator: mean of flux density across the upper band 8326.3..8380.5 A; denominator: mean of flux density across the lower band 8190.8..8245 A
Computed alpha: 1.0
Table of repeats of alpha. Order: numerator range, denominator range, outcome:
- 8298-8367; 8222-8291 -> 0.95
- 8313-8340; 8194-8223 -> 0.92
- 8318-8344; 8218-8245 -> 0.94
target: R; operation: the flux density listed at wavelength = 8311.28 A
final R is 13.98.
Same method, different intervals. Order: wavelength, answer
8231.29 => 12.6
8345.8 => 12.92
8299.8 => 11.9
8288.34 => 12.82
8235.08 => 11.16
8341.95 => 12.76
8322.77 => 12.13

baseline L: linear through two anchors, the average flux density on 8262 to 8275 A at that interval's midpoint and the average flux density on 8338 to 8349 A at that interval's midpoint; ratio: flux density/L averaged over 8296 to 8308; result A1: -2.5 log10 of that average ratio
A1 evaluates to 0.05 mag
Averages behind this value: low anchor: 13.1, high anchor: 12.6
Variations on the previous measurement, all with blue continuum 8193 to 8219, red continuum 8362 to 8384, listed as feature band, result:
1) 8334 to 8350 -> 0.02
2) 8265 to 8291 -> 0.00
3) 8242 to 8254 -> -0.01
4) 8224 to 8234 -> 0.01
